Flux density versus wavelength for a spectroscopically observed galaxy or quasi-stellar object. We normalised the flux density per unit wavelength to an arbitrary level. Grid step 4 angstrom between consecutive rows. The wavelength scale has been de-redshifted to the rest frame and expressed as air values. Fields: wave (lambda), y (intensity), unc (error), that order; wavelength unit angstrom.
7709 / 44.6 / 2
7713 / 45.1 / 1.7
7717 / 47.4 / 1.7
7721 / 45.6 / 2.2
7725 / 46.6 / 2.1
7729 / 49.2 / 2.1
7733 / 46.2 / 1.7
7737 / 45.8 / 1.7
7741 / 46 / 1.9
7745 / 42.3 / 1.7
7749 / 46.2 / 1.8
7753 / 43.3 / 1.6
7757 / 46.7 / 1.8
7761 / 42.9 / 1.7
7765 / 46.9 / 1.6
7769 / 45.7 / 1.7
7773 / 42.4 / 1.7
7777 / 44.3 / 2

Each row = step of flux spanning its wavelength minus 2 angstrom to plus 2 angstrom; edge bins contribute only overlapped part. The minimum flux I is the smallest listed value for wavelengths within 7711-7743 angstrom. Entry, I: 45.1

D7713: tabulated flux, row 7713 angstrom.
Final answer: 45.1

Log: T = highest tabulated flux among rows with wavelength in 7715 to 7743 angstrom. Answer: 49.2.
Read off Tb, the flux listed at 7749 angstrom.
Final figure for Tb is 46.2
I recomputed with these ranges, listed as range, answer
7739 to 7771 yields 42.3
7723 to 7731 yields 46.6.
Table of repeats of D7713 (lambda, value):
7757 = 46.7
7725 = 46.6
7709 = 44.6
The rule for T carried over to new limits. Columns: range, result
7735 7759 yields 46.7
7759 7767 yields 46.9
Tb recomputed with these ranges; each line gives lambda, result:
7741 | 46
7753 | 43.3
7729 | 49.2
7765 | 46.9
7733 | 46.2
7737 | 45.8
